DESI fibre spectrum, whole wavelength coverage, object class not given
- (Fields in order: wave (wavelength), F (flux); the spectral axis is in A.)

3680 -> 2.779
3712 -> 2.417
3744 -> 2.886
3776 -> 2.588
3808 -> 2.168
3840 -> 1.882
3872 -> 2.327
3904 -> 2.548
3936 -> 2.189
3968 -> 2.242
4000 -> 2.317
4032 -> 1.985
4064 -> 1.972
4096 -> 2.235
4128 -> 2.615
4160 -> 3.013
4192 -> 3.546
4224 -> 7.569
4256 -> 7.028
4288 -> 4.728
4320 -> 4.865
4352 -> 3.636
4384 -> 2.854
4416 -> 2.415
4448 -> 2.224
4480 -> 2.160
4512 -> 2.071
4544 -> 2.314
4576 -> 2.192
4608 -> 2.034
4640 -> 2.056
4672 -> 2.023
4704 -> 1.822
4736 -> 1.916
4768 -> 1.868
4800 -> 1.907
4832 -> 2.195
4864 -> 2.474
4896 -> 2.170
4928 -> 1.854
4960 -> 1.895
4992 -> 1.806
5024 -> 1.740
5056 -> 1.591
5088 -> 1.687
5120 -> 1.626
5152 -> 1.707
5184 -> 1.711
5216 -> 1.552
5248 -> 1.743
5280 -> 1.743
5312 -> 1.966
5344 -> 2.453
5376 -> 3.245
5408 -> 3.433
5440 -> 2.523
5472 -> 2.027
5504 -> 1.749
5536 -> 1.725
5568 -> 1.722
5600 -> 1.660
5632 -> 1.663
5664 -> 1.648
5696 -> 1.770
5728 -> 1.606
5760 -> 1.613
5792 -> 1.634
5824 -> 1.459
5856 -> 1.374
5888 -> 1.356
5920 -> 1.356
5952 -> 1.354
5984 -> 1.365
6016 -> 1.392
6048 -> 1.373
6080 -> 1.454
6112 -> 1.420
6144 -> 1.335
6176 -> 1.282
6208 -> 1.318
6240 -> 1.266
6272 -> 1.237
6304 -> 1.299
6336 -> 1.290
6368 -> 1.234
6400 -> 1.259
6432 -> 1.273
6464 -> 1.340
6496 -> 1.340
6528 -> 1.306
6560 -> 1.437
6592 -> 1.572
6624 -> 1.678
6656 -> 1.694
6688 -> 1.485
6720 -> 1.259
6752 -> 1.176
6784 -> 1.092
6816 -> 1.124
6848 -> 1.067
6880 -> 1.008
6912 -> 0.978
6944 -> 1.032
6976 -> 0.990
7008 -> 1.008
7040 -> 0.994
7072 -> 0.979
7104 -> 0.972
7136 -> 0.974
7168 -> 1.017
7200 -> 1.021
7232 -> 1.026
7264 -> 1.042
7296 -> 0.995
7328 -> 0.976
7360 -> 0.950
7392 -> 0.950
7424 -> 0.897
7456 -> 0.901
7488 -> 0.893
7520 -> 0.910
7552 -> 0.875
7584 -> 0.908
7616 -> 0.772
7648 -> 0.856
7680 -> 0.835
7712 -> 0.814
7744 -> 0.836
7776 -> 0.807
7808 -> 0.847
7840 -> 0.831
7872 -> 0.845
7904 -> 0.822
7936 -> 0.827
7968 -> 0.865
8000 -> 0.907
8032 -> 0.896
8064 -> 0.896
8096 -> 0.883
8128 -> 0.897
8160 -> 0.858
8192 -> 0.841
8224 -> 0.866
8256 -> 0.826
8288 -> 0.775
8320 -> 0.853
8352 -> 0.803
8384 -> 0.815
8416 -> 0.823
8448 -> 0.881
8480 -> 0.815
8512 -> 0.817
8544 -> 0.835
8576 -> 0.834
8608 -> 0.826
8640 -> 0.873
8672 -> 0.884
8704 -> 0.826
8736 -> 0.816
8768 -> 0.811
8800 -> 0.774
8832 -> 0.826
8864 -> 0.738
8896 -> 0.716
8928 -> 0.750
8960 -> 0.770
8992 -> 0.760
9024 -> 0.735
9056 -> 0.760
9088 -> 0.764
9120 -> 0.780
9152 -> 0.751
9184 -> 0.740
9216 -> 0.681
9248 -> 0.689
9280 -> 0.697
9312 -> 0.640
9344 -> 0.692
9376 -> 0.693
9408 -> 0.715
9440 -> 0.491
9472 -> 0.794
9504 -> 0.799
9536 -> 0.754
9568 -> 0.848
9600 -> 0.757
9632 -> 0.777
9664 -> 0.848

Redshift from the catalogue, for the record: 2.483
